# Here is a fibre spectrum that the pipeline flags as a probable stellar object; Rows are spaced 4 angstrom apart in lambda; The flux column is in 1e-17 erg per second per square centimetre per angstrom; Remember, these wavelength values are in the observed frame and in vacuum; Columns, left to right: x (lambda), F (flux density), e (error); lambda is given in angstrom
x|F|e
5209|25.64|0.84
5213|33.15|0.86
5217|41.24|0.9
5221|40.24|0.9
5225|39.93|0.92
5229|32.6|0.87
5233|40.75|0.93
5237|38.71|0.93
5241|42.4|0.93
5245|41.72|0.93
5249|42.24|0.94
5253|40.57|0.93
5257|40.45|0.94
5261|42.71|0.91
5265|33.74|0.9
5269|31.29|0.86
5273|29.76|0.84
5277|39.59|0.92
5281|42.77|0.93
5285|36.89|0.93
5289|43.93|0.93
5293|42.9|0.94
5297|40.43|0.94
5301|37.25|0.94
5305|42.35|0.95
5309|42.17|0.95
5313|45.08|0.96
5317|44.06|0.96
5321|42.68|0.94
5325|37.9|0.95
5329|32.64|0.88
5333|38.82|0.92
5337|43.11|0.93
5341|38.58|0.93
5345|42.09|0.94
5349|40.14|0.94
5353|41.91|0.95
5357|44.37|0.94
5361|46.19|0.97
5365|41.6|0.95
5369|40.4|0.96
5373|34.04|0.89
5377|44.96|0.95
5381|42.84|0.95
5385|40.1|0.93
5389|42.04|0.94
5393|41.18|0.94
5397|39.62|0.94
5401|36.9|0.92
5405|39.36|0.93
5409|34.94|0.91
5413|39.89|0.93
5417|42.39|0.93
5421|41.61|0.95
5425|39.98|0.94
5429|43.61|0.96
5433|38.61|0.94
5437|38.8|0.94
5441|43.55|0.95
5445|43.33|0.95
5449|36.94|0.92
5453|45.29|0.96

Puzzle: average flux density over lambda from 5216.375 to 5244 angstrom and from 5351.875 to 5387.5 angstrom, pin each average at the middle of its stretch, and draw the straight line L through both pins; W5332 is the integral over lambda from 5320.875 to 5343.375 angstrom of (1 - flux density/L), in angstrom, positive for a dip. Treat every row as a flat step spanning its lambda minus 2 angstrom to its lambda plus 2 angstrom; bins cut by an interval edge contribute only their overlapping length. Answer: 1.4 angstrom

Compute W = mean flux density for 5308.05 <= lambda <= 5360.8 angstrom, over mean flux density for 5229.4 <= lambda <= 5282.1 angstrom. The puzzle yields 1.06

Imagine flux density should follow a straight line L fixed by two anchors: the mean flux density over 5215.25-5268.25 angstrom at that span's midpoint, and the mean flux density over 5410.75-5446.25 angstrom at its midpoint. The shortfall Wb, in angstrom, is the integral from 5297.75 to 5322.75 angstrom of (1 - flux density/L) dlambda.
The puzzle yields -1.23 angstrom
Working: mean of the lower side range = 39.6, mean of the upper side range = 41.2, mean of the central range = 42.2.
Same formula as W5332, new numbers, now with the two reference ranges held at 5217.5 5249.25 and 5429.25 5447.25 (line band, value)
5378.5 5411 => 1.0 angstrom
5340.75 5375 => -0.4 angstrom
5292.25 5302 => 0.0 angstrom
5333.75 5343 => 0.0 angstrom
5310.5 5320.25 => -0.9 angstrom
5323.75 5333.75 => 1.1 angstrom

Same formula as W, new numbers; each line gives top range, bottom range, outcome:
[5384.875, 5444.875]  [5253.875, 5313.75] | 1.02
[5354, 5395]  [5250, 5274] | 1.13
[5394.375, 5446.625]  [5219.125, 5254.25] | 1.01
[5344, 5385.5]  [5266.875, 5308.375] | 1.08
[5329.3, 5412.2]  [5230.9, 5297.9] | 1.03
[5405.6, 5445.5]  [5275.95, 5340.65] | 0.99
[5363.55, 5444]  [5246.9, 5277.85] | 1.08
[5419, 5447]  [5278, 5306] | 1.01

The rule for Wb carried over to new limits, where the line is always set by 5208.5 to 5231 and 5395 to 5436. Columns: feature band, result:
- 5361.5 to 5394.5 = -1.8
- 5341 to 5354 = -0.8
